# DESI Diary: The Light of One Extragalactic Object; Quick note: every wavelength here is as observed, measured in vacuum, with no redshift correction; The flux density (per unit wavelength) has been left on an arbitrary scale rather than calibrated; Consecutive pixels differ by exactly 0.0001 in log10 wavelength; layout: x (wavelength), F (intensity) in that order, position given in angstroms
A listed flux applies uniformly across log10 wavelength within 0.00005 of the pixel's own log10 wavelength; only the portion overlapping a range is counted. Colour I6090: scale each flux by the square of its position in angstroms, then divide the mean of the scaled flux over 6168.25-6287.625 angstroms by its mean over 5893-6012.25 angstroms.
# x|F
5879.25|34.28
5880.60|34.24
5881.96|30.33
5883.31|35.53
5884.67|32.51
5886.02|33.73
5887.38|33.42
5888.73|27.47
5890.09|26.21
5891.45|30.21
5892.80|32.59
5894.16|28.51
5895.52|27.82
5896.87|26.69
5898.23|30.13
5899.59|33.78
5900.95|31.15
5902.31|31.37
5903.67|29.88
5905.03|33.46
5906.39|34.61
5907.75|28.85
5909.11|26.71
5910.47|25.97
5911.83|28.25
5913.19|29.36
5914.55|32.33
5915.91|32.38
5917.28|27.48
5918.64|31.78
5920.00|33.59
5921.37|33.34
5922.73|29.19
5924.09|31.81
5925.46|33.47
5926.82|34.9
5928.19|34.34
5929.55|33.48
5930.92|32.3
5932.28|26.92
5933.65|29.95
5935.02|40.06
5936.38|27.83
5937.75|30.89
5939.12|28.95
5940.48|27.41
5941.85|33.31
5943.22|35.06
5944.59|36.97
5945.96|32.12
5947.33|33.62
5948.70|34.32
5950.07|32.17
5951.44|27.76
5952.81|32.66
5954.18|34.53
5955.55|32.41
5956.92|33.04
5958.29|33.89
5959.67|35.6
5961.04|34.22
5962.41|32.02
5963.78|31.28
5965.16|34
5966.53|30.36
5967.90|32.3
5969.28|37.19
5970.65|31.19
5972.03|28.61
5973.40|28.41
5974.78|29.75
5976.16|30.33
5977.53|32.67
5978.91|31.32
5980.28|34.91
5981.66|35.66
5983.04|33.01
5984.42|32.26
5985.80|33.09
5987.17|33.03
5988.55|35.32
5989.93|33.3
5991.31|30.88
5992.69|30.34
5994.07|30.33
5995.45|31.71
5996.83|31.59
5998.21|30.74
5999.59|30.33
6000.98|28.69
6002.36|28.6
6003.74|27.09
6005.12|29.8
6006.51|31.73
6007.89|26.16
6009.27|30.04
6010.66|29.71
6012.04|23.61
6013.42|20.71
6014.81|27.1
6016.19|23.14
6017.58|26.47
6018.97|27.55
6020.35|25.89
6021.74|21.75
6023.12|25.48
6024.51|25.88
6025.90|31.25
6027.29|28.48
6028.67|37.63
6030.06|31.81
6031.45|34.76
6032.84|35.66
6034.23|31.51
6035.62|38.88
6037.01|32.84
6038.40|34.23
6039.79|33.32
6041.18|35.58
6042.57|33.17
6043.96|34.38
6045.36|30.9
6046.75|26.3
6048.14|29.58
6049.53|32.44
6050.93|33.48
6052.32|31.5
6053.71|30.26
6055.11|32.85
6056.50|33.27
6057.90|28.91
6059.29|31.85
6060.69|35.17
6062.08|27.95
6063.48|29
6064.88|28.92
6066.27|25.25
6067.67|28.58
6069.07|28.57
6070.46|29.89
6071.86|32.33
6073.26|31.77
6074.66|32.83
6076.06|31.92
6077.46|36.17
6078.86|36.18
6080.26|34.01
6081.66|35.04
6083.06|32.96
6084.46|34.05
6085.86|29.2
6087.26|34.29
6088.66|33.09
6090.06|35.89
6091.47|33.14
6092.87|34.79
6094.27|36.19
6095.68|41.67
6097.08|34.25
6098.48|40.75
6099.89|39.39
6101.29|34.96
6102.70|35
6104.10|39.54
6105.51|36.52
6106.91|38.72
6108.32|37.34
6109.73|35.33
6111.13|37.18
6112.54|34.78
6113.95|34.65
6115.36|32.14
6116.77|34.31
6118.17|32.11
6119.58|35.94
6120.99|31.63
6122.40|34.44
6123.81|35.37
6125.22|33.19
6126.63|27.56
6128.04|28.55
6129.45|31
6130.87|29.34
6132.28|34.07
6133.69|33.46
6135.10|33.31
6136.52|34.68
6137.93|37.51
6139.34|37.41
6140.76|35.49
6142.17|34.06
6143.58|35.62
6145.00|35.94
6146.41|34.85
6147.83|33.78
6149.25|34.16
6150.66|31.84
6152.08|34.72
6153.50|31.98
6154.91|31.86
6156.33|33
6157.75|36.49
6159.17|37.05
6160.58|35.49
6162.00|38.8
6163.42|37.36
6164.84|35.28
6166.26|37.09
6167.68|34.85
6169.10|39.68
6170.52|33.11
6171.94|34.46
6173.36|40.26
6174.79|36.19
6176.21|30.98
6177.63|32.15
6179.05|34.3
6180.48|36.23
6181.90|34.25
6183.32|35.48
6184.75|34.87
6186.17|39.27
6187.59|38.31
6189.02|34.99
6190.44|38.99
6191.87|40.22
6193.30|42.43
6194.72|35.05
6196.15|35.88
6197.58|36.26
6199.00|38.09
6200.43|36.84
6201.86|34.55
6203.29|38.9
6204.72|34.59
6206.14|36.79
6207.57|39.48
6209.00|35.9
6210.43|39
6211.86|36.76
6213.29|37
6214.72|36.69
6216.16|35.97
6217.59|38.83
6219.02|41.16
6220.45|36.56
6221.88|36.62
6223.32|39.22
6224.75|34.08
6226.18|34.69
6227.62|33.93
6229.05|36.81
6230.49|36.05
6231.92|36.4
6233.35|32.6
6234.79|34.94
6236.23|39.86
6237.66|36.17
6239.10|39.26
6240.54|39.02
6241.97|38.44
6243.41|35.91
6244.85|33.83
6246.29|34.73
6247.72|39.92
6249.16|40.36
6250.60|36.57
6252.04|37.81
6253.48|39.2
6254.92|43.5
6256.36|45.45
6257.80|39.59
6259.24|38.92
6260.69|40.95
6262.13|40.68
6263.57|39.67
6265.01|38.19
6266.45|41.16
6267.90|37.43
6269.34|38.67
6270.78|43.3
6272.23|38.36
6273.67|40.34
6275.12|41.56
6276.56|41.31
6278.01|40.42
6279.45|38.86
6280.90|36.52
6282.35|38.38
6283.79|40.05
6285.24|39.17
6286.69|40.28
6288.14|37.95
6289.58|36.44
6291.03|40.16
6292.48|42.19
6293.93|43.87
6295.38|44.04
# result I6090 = 1.31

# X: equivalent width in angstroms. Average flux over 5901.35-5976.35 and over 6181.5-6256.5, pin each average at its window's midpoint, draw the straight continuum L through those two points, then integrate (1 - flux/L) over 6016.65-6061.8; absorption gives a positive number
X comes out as 3.33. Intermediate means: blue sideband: 31.8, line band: 31.3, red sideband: 37.3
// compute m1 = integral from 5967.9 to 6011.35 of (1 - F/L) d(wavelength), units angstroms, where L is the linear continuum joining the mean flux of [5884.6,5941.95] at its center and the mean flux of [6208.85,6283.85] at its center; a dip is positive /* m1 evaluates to 1.7 angstroms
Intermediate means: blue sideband 30.9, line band 31.2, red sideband 38.3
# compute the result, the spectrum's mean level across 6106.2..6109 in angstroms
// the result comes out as 38.1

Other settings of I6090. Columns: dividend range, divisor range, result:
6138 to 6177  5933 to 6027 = 1.22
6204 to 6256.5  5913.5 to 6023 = 1.31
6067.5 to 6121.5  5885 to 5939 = 1.19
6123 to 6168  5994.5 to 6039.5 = 1.21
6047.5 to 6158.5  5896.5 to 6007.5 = 1.11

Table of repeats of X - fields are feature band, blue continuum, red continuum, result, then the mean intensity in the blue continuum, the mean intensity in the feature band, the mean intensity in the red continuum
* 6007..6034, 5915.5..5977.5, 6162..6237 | 4.3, 32.2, 28.2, 36.6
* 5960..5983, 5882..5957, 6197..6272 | 0.2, 31.4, 32.2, 37.8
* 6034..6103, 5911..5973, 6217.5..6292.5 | 3.5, 32.2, 33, 38.5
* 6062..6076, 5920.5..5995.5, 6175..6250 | 1.9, 32.4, 29.7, 36.7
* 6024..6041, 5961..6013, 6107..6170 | -0.6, 31.1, 33.2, 34.5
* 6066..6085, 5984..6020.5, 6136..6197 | -0.1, 29.3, 32.2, 35.7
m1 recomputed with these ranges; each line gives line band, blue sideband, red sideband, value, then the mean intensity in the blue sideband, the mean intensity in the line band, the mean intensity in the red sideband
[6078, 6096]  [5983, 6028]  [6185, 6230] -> -1.3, 28.9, 34.5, 37.2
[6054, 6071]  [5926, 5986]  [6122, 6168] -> 1.7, 32.4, 30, 34.2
